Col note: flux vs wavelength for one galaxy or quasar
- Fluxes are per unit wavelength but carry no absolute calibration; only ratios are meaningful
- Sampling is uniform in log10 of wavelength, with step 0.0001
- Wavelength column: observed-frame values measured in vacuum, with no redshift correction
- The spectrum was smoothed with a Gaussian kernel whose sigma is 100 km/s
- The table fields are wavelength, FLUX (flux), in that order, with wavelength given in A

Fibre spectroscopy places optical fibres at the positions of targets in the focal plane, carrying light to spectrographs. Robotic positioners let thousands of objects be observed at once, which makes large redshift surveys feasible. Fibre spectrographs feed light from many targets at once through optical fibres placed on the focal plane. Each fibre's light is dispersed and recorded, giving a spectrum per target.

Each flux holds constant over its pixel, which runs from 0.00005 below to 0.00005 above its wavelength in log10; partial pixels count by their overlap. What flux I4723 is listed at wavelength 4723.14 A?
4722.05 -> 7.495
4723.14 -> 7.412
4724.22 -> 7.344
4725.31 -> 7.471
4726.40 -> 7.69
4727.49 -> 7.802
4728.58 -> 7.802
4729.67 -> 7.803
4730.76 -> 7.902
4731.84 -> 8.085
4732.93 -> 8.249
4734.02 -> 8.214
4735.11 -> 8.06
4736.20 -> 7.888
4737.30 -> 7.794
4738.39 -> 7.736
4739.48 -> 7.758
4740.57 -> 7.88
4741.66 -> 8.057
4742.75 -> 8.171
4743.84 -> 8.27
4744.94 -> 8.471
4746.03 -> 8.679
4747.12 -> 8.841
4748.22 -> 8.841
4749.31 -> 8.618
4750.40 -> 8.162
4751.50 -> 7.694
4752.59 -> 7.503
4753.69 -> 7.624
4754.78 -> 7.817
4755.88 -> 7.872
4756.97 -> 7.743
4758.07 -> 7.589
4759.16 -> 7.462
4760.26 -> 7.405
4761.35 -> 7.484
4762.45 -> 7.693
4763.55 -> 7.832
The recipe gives 7.412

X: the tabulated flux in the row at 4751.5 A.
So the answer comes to 7.694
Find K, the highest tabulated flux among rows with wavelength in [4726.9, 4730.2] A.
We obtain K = 7.803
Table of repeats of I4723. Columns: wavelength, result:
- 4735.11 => 8.06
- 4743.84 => 8.27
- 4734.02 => 8.214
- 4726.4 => 7.69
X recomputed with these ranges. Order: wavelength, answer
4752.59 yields 7.503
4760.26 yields 7.405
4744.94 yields 8.471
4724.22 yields 7.344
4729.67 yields 7.803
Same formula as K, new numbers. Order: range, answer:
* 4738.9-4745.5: 8.471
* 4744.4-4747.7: 8.841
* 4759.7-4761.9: 7.484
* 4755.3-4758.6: 7.872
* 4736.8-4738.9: 7.794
